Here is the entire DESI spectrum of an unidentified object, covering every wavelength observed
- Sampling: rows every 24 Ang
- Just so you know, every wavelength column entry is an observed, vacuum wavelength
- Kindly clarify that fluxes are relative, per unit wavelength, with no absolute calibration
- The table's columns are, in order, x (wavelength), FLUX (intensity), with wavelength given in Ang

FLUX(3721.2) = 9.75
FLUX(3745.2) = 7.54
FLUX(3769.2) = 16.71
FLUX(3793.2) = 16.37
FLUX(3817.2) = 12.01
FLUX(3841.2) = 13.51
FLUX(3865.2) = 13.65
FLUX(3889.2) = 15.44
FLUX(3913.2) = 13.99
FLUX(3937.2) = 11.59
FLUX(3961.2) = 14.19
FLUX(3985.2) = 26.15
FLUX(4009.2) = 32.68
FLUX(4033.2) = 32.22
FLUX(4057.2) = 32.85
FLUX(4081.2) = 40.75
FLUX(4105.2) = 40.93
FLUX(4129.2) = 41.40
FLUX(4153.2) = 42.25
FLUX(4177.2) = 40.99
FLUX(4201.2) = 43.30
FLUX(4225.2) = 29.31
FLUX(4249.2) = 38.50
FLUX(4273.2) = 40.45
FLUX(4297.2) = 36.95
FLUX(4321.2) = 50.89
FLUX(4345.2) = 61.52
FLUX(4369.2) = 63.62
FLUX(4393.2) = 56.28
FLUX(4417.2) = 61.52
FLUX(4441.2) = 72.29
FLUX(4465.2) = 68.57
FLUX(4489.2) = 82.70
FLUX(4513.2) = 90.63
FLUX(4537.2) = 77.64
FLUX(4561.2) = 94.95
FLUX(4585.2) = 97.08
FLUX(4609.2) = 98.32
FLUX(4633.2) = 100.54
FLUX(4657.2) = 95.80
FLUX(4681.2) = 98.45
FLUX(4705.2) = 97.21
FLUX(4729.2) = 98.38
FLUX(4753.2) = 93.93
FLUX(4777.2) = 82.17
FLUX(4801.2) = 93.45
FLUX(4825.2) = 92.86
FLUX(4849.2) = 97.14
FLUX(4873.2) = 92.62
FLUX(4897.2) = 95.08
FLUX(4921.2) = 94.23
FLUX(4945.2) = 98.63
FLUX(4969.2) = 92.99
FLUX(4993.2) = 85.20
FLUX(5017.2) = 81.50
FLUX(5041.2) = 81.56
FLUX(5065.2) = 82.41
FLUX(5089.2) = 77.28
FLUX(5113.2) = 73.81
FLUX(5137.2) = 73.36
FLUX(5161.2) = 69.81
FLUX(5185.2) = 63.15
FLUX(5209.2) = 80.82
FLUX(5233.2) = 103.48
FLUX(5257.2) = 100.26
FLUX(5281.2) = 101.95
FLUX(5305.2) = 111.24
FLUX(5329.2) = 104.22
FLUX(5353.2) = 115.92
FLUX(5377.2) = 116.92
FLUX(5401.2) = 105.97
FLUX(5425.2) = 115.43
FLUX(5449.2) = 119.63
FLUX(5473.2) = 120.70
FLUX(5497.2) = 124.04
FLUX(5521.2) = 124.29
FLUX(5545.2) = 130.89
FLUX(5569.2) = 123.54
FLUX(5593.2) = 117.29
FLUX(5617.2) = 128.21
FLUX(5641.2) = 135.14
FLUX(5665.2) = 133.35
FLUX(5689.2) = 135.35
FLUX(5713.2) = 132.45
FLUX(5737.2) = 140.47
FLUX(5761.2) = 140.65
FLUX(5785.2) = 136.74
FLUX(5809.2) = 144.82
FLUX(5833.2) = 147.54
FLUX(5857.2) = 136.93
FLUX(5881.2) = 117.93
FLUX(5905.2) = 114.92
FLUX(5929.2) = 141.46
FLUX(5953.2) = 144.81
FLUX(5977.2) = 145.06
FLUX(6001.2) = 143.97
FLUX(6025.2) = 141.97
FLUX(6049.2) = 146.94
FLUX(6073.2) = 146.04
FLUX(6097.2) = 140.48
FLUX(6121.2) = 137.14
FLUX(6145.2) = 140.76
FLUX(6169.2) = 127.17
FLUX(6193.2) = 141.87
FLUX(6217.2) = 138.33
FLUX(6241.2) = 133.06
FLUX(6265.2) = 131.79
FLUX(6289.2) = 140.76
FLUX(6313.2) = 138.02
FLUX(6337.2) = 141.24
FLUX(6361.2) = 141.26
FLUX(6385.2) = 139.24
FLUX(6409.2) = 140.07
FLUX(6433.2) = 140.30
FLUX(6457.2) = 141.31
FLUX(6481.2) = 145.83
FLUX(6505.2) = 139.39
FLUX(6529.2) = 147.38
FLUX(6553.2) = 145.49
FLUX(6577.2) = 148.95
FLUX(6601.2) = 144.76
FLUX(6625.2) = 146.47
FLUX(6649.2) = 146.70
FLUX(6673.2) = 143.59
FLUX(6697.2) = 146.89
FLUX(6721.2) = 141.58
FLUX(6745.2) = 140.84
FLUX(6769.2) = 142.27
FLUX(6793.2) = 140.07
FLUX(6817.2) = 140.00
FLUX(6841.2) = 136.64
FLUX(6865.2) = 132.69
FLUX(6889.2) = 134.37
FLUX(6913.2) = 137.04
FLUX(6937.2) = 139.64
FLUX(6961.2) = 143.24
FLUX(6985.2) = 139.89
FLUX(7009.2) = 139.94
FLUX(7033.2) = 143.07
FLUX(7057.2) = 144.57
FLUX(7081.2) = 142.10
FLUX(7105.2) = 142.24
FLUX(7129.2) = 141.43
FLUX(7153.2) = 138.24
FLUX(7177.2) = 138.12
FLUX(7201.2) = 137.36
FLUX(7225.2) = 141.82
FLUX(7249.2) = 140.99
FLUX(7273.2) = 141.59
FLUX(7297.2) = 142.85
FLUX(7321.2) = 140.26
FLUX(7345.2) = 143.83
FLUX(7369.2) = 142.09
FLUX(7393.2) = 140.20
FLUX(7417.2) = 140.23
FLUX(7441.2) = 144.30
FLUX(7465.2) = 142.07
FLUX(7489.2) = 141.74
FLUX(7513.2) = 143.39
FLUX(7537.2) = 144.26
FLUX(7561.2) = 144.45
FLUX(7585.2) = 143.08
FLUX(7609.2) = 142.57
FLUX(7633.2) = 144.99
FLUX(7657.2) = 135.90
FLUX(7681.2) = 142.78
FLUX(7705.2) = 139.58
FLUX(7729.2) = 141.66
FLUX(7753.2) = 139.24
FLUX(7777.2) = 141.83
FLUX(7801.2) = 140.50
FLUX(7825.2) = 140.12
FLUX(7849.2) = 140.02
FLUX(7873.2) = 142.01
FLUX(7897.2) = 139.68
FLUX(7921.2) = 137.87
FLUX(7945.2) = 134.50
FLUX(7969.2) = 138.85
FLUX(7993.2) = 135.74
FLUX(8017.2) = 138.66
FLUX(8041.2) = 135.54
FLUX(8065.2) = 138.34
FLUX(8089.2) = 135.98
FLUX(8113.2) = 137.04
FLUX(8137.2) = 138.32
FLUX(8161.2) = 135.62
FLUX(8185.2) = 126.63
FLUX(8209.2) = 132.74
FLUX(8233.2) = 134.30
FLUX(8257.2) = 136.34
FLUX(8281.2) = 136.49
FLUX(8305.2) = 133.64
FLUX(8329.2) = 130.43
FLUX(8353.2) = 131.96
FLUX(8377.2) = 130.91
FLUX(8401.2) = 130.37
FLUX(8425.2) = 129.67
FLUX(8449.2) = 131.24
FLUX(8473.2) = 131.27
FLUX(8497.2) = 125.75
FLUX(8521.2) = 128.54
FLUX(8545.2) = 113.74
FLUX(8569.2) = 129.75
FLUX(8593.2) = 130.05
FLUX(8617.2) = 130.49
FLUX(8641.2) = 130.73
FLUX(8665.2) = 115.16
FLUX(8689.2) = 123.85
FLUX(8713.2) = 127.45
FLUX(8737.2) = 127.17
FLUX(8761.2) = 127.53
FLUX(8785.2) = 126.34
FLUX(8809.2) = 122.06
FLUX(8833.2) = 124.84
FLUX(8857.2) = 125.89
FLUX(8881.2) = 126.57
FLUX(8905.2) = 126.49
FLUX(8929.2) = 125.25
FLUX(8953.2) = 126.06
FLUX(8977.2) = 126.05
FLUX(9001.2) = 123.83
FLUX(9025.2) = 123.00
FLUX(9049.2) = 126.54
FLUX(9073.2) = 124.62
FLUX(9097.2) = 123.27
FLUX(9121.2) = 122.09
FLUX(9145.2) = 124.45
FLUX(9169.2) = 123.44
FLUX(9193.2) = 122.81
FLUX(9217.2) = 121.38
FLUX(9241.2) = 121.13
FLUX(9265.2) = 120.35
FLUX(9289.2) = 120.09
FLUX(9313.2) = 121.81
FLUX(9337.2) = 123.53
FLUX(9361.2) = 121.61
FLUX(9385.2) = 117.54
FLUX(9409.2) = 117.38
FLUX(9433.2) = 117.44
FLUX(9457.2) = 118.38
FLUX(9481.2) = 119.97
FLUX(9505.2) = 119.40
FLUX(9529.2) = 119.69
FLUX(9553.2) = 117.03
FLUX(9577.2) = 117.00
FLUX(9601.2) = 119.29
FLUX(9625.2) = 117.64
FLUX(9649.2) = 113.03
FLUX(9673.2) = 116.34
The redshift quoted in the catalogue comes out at 0.000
